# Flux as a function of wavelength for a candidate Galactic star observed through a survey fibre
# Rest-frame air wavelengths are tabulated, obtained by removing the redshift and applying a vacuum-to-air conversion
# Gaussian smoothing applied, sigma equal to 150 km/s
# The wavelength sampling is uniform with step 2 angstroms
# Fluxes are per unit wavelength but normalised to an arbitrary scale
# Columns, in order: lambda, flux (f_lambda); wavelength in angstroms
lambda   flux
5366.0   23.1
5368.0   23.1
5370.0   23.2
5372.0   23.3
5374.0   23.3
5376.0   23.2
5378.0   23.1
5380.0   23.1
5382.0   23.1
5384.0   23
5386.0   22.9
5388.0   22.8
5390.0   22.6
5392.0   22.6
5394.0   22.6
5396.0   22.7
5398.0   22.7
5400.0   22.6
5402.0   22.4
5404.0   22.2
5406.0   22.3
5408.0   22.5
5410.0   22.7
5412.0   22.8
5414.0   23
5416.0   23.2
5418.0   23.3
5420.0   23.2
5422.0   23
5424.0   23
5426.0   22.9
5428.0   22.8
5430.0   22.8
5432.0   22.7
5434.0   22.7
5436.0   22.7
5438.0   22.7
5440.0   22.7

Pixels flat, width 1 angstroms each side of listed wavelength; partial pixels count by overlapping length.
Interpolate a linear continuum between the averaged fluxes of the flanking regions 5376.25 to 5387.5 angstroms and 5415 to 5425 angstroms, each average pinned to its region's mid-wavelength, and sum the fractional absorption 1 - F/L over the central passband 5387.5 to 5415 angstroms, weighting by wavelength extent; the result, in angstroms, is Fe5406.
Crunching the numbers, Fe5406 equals 0.6 angstroms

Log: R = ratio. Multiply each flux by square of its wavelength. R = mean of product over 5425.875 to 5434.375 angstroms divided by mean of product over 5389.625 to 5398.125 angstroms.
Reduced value 1.0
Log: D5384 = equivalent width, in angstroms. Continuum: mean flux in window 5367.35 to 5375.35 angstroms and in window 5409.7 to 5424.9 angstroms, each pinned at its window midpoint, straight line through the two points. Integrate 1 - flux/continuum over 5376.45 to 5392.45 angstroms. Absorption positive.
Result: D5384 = 0.2 angstroms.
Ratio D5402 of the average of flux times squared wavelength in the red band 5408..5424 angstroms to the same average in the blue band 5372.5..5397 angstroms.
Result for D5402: 1.01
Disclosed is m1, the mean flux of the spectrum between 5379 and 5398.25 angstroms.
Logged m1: 22.8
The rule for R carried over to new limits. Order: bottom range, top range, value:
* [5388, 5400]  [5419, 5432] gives 1.02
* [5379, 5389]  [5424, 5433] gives 1.01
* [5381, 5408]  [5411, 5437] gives 1.02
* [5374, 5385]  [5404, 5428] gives 1.00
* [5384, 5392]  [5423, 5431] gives 1.02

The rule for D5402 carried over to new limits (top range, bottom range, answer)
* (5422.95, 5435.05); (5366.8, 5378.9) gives 1.00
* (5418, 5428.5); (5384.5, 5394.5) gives 1.03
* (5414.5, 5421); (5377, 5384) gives 1.02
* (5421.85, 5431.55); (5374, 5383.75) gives 1.01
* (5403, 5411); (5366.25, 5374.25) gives 0.98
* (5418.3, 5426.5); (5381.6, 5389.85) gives 1.02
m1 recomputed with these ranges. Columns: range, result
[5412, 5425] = 23.1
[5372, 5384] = 23.2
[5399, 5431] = 22.8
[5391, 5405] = 22.5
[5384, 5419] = 22.7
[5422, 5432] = 22.9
